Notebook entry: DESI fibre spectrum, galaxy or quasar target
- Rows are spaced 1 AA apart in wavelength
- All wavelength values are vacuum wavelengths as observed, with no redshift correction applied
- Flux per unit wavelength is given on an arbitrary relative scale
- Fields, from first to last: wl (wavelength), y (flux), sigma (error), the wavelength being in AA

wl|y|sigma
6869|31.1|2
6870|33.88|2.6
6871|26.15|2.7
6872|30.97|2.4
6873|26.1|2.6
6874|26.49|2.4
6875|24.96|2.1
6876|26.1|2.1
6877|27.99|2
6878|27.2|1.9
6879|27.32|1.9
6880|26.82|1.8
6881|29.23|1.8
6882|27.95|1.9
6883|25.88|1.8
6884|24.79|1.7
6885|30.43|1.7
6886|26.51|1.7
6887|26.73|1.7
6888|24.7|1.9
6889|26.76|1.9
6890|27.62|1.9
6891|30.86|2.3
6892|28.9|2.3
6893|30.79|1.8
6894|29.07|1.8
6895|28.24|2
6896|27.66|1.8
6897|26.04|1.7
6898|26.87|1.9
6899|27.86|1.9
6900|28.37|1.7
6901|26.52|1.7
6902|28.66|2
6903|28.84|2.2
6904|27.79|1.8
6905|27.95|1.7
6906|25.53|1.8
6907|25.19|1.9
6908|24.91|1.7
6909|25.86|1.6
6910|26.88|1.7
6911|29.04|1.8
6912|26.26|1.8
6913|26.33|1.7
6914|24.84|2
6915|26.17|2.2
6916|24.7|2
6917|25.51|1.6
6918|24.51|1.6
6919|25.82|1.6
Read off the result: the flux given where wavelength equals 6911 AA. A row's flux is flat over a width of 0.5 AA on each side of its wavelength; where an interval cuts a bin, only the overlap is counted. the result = 29.04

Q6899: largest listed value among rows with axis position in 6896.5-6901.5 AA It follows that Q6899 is 28.37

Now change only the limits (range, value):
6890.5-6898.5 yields 30.86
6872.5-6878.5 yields 27.99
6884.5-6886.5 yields 30.43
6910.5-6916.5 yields 29.04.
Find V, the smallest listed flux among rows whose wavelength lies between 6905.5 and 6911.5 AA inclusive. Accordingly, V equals 24.91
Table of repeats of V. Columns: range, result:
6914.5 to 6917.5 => 24.7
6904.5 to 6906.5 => 25.53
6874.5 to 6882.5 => 24.96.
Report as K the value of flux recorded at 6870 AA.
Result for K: 33.88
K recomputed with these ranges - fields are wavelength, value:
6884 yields 24.79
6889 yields 26.76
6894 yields 29.07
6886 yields 26.51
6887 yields 26.73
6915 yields 26.17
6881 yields 29.23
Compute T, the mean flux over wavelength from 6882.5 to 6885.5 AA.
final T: 27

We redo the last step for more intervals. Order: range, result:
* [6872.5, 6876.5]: 25.9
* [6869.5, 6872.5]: 30.3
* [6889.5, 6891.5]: 29.2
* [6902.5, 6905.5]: 28.2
